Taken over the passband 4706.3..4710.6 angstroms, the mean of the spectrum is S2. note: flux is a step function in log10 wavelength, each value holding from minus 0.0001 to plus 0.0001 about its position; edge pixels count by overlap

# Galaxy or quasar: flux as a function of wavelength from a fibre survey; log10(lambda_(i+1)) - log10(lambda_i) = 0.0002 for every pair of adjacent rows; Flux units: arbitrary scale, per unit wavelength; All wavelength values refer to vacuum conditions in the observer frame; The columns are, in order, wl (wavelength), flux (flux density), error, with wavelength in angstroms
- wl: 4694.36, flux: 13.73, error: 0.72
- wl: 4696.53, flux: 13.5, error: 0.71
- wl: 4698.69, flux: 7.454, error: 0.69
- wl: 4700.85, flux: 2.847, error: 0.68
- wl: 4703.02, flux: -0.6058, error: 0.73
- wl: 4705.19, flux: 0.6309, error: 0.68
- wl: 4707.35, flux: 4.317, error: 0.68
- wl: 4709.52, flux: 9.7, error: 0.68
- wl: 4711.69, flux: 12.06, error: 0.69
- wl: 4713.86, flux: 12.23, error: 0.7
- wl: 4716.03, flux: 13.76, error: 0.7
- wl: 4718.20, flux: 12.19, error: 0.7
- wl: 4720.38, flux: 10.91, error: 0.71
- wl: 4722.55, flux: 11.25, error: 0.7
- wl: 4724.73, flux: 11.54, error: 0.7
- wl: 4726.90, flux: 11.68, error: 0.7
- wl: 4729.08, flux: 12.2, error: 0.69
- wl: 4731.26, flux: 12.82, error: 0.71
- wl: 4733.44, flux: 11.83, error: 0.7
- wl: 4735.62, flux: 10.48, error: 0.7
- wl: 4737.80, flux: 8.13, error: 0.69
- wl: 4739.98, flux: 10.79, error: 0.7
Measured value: 7.02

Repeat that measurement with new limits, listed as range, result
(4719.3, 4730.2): 11.5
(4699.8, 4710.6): 3.38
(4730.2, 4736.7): 11.7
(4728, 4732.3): 12.5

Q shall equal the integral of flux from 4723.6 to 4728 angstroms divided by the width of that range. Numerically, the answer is 11.6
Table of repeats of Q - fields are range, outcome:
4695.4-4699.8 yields 10.5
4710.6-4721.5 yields 12.2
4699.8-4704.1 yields 1.11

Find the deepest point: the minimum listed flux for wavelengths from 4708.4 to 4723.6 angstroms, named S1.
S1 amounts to 9.7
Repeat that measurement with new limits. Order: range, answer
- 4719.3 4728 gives 10.91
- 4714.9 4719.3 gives 12.19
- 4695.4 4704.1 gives -0.6058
